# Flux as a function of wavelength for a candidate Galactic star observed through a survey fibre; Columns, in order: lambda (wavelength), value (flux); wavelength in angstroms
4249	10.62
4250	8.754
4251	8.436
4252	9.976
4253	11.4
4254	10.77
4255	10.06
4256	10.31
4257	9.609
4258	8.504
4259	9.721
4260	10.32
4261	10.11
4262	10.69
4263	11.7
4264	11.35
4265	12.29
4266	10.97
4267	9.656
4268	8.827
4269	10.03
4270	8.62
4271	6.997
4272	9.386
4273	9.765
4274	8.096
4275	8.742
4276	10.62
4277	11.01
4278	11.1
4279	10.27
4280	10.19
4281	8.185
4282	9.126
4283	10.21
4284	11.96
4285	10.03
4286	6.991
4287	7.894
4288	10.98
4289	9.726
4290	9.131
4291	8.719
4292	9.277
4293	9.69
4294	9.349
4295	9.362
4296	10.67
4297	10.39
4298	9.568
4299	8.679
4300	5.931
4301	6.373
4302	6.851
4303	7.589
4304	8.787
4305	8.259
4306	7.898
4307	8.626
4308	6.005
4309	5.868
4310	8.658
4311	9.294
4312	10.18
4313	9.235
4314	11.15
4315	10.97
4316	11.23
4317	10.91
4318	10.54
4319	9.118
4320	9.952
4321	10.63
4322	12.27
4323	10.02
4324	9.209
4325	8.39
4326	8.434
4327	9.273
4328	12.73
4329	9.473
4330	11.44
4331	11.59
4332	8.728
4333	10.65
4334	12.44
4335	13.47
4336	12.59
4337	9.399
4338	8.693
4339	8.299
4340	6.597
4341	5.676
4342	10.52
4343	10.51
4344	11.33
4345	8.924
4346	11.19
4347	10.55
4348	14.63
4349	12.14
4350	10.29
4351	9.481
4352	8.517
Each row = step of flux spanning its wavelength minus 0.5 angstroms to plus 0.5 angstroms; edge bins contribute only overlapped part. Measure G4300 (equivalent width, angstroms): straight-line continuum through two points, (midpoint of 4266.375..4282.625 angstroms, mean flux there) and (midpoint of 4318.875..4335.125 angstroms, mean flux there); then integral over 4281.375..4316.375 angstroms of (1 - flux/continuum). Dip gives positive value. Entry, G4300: 3.2 angstroms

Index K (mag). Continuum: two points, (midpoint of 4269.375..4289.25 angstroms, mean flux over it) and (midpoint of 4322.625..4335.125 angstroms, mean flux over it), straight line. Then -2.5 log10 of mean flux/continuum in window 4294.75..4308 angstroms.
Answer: 0.19 mag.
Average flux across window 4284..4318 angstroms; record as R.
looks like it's 8.99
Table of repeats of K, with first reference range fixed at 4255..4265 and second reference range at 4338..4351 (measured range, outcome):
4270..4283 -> 0.09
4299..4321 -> 0.16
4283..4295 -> 0.08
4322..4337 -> -0.06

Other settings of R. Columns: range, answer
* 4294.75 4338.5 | 9.58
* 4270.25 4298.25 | 9.54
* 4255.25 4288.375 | 9.82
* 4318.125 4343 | 10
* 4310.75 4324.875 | 10.3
